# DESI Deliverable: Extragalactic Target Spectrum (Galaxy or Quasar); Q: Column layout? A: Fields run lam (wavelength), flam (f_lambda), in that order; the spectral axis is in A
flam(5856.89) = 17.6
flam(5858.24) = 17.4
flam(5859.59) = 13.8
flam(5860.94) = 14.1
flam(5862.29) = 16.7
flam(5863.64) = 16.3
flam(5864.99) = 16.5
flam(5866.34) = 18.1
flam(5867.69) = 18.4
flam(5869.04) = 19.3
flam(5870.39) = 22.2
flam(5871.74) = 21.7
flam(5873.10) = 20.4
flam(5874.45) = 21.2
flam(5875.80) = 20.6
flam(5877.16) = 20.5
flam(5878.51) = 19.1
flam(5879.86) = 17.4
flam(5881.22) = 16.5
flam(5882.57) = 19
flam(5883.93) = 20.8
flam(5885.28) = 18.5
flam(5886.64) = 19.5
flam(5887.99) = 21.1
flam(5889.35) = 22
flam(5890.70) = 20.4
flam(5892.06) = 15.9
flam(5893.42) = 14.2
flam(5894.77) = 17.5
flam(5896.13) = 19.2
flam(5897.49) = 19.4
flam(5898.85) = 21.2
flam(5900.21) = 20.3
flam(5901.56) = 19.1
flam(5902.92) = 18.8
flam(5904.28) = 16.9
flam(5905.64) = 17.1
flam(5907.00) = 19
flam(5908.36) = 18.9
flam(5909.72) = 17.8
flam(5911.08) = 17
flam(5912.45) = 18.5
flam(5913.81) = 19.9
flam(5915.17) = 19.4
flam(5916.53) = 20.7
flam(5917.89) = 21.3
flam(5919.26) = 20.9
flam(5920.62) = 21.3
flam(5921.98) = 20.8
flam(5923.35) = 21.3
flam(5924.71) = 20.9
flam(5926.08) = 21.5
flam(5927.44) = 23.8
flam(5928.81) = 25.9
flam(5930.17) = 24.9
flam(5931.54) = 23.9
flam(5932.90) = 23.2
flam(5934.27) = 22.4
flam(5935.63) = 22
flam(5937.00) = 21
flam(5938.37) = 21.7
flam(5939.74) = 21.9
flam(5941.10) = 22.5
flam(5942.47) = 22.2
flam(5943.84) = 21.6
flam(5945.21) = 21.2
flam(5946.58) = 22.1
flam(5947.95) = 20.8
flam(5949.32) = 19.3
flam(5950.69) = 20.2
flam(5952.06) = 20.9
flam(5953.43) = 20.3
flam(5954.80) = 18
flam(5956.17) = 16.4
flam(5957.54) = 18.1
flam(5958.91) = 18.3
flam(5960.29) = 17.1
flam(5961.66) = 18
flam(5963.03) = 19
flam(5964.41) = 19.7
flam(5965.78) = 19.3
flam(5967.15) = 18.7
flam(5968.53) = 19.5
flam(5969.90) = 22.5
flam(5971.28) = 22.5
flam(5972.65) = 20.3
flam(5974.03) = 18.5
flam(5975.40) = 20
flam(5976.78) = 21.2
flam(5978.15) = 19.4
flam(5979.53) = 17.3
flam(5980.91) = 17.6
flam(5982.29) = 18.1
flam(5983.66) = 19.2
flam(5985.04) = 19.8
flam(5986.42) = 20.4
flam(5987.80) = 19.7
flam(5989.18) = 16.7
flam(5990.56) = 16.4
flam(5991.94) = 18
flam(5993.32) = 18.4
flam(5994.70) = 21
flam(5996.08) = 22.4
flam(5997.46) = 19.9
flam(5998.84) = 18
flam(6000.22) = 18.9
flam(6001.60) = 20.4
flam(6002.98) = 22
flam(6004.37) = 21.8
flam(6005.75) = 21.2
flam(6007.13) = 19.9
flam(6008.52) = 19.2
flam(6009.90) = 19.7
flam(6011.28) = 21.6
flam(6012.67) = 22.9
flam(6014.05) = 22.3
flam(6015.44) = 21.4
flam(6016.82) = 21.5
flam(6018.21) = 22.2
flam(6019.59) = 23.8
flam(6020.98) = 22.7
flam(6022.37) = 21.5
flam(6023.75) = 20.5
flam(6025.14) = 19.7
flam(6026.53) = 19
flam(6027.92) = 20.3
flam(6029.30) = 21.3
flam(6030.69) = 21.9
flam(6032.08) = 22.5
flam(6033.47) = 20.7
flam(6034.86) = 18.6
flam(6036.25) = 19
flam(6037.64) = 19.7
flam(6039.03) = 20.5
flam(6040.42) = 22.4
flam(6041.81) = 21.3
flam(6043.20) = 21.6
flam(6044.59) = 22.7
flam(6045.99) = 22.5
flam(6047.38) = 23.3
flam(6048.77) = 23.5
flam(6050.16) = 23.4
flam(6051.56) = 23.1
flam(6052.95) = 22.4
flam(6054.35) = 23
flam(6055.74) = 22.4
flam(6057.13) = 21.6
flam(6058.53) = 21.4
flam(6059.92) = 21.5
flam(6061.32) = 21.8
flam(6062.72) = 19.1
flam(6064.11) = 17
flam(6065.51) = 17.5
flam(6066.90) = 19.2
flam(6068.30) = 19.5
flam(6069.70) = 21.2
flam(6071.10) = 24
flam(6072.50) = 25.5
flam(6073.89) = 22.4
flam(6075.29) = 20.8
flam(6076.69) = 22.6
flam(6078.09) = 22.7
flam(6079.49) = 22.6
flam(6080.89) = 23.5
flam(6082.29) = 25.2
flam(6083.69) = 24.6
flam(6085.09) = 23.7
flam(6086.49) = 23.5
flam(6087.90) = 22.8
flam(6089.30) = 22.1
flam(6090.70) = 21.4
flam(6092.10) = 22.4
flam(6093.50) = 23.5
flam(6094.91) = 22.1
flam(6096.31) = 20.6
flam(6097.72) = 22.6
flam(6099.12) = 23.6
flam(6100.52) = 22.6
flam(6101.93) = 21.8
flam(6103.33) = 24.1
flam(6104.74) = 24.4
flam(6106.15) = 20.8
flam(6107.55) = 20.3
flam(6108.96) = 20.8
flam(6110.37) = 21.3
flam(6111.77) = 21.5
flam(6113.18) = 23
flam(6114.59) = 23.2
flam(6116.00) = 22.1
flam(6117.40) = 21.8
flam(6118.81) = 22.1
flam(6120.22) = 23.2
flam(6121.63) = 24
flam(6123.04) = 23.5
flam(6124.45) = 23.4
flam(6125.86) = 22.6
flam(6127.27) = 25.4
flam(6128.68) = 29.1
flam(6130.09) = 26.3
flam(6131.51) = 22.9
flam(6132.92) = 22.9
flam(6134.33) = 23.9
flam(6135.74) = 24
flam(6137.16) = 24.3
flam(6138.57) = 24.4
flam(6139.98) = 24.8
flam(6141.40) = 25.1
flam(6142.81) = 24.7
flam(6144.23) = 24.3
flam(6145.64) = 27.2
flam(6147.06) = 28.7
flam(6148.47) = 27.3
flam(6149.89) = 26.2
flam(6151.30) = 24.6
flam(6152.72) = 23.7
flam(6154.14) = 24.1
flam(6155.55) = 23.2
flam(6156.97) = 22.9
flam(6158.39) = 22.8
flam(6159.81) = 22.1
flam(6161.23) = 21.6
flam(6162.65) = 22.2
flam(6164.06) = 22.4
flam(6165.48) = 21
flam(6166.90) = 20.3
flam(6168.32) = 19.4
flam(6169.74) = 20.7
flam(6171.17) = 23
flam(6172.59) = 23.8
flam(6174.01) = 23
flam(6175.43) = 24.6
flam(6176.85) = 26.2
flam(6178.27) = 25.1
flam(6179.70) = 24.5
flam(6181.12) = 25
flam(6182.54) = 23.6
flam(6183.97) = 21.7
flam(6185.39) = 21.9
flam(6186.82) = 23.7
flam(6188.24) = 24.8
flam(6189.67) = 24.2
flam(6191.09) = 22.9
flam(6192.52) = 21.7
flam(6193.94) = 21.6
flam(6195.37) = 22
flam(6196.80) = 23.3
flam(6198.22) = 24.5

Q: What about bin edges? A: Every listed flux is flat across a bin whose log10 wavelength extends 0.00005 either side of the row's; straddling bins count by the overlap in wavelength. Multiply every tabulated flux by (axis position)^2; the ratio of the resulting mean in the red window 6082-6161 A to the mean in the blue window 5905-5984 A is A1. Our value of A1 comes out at 1.2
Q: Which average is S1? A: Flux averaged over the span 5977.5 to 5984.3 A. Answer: 18.3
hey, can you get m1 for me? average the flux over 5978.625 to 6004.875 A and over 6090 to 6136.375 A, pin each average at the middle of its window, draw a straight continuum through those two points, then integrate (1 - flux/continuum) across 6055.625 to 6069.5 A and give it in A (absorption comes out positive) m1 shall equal 0.9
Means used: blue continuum 19.2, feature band 20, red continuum 22.9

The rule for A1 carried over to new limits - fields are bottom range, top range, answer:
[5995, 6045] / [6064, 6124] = 1.09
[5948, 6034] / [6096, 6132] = 1.20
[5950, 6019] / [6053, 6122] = 1.16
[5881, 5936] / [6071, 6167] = 1.25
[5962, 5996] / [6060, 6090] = 1.17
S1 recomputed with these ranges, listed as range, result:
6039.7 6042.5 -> 21.9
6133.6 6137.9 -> 24.1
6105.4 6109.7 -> 20.7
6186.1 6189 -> 24.2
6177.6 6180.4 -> 24.7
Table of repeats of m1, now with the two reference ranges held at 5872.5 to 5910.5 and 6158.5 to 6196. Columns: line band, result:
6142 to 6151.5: -1.6 A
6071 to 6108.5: -2.0 A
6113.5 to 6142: -2.3 A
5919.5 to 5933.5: -2.3 A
